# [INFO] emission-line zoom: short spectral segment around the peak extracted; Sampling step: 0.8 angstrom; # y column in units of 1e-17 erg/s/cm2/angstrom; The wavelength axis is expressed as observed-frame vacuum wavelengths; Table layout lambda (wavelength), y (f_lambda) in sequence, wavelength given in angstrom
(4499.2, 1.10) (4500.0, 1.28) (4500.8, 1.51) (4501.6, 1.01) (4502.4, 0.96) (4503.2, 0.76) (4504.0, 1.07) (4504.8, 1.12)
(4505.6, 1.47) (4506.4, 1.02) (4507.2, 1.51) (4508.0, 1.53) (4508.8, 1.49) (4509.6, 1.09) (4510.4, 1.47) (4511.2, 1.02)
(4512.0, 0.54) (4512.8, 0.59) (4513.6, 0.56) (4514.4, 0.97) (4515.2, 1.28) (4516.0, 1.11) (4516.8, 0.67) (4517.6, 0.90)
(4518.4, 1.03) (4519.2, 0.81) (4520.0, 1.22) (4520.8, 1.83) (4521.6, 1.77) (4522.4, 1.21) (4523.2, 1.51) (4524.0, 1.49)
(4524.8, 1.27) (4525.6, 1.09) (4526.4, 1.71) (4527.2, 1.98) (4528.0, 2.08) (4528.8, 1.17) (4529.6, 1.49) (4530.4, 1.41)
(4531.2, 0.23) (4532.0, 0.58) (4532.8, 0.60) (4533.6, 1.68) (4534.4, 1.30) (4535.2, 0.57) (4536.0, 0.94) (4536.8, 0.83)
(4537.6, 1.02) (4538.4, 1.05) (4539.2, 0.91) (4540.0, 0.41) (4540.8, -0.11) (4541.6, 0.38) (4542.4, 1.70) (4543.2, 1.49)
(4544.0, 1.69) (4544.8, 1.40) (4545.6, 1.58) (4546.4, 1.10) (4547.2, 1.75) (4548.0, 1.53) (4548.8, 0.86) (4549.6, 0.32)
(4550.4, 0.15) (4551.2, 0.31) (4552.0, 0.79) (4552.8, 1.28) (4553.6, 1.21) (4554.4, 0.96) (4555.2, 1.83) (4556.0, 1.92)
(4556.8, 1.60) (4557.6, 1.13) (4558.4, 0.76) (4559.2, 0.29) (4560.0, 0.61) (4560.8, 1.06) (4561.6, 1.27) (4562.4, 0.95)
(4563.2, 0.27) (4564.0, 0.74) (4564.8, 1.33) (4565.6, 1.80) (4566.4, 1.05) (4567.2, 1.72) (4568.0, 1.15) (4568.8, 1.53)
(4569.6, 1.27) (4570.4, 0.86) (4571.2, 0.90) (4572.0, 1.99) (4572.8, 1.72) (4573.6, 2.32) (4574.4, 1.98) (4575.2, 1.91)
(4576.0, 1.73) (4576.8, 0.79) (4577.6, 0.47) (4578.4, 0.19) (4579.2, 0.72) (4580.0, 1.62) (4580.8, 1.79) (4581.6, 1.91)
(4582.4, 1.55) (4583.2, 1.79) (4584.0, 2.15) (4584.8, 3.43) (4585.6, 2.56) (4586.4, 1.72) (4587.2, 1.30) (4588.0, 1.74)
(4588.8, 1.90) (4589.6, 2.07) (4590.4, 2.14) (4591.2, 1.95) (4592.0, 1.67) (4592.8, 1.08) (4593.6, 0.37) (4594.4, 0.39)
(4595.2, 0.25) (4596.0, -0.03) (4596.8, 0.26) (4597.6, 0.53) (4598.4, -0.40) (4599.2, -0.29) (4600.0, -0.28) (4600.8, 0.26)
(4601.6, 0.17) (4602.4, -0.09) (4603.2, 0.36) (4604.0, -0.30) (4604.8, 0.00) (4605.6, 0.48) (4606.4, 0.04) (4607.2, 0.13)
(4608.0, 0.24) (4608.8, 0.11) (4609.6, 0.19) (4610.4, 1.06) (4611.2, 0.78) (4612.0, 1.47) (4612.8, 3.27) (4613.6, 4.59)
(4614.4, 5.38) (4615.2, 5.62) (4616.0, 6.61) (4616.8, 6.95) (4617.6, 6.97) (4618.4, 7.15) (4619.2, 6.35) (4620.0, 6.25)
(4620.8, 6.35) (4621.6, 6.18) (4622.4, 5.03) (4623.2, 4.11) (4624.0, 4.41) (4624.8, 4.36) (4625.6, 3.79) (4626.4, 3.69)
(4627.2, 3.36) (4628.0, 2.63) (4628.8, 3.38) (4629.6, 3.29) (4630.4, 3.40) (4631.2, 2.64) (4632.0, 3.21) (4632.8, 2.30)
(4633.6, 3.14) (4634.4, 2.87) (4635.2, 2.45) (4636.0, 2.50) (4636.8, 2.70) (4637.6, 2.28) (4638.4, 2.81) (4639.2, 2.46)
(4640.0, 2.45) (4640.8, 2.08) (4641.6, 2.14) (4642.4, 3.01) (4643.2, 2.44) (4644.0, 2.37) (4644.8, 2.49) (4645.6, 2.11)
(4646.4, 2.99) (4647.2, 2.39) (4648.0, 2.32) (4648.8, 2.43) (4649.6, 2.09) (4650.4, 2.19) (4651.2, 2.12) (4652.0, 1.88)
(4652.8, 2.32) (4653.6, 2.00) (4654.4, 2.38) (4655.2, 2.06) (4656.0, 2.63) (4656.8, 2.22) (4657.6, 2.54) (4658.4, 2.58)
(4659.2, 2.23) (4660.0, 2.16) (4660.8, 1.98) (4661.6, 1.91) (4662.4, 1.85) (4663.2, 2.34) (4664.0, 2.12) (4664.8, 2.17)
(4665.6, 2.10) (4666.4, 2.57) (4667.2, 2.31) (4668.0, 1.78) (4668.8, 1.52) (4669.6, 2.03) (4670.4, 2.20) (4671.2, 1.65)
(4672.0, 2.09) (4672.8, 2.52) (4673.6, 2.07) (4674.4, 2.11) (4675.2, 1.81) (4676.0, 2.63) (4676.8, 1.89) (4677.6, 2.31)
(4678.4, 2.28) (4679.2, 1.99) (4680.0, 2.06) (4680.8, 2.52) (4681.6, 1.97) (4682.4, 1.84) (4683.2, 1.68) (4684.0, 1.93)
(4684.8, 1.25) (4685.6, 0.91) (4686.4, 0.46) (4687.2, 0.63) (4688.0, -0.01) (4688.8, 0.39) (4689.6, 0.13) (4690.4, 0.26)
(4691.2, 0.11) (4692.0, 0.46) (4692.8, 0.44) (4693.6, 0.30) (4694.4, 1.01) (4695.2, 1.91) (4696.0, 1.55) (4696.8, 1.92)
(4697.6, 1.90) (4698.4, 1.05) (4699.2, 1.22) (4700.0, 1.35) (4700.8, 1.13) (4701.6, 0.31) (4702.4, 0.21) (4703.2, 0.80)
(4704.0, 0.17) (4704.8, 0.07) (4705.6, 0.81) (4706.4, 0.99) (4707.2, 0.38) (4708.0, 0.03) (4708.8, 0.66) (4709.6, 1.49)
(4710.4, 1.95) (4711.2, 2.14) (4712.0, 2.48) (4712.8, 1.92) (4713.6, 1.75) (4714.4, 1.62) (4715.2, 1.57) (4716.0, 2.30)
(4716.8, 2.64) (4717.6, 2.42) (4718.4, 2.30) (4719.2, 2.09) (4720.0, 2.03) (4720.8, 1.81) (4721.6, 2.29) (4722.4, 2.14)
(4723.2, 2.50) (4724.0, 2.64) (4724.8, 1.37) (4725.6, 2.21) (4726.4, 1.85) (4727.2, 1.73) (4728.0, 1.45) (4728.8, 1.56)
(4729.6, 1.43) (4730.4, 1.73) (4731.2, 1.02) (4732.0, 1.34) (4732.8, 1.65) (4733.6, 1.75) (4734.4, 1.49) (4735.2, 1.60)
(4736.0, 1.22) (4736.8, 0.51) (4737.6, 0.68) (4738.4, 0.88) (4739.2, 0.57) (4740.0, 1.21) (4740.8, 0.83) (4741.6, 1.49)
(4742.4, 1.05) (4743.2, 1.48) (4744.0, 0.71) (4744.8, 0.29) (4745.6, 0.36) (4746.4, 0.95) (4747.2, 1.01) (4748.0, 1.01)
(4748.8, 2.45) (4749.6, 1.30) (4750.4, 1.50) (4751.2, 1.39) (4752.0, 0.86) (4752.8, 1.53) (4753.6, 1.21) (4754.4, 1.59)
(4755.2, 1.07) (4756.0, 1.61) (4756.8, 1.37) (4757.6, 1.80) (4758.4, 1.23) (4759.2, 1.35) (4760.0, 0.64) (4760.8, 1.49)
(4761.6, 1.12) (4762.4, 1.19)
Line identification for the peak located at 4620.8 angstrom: Lyman alpha 1216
